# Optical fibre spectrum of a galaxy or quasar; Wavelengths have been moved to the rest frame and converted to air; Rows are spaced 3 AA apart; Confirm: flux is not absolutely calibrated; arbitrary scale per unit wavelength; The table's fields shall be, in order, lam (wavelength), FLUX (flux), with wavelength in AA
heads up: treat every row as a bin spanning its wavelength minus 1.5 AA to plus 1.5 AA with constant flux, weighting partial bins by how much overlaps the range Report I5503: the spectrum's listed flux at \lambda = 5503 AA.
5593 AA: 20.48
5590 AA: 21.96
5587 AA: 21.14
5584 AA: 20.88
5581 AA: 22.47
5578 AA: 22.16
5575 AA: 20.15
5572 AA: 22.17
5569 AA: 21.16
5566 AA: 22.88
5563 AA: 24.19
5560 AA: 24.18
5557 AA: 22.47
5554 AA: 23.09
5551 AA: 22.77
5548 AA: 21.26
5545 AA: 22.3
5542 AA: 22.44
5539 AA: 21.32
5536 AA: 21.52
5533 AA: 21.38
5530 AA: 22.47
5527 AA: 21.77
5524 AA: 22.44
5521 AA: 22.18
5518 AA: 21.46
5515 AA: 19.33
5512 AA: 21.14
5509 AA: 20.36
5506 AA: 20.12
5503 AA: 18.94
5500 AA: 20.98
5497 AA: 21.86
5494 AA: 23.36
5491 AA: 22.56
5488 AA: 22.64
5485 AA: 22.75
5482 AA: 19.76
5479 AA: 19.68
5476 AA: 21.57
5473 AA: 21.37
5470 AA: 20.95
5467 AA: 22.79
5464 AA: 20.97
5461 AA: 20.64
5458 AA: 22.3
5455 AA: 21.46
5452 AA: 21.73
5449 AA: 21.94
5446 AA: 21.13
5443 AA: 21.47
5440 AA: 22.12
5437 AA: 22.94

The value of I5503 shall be 18.94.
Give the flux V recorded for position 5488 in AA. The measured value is 22.64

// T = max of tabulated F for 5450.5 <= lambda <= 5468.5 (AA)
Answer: 22.79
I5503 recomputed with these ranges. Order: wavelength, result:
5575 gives 20.15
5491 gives 22.56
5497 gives 21.86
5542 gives 22.44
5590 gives 21.96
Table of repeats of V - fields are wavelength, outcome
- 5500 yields 20.98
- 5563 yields 24.19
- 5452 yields 21.73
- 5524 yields 22.44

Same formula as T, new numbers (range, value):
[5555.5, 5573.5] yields 24.19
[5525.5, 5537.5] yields 22.47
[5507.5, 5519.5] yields 21.46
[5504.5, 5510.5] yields 20.36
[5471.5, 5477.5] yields 21.57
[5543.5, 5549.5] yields 22.3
